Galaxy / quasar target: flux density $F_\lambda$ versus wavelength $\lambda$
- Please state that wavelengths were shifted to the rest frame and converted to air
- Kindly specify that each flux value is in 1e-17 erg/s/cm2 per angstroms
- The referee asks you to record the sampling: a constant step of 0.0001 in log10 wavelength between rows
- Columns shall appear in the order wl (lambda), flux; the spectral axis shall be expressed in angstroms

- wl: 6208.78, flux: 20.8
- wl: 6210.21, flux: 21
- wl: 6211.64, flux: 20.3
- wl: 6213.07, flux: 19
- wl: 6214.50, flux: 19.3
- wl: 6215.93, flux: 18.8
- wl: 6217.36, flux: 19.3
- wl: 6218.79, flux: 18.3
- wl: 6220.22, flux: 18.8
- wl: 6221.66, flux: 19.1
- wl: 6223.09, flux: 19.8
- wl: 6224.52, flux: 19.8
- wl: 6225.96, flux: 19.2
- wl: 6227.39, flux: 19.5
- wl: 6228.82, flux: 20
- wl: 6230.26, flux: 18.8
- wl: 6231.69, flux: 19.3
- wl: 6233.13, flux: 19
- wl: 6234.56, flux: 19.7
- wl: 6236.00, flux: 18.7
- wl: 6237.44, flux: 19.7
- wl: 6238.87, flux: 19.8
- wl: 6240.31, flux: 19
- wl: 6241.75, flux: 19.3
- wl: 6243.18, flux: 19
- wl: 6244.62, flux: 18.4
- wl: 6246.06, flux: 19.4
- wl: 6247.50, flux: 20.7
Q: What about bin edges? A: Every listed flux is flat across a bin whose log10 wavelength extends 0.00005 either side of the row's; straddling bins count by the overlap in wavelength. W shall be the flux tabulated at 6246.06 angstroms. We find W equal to 19.4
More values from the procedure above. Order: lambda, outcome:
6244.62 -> 18.4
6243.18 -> 19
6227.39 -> 19.5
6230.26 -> 18.8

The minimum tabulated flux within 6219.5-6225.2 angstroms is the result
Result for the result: 18.8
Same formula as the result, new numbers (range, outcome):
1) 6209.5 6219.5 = 18.3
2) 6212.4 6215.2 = 19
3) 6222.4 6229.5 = 19.2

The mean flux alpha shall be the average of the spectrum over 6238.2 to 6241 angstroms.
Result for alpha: 19.4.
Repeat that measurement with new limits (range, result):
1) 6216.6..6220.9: 18.8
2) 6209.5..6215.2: 19.9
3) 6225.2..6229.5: 19.6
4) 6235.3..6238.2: 19.2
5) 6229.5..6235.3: 19.2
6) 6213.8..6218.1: 19.1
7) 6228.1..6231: 19.4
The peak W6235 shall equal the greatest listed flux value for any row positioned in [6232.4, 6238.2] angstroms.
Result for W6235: 19.7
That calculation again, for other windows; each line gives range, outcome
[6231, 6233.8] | 19.3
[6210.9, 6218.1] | 20.3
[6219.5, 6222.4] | 19.1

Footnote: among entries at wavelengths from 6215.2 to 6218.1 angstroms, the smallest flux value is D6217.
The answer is 18.8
